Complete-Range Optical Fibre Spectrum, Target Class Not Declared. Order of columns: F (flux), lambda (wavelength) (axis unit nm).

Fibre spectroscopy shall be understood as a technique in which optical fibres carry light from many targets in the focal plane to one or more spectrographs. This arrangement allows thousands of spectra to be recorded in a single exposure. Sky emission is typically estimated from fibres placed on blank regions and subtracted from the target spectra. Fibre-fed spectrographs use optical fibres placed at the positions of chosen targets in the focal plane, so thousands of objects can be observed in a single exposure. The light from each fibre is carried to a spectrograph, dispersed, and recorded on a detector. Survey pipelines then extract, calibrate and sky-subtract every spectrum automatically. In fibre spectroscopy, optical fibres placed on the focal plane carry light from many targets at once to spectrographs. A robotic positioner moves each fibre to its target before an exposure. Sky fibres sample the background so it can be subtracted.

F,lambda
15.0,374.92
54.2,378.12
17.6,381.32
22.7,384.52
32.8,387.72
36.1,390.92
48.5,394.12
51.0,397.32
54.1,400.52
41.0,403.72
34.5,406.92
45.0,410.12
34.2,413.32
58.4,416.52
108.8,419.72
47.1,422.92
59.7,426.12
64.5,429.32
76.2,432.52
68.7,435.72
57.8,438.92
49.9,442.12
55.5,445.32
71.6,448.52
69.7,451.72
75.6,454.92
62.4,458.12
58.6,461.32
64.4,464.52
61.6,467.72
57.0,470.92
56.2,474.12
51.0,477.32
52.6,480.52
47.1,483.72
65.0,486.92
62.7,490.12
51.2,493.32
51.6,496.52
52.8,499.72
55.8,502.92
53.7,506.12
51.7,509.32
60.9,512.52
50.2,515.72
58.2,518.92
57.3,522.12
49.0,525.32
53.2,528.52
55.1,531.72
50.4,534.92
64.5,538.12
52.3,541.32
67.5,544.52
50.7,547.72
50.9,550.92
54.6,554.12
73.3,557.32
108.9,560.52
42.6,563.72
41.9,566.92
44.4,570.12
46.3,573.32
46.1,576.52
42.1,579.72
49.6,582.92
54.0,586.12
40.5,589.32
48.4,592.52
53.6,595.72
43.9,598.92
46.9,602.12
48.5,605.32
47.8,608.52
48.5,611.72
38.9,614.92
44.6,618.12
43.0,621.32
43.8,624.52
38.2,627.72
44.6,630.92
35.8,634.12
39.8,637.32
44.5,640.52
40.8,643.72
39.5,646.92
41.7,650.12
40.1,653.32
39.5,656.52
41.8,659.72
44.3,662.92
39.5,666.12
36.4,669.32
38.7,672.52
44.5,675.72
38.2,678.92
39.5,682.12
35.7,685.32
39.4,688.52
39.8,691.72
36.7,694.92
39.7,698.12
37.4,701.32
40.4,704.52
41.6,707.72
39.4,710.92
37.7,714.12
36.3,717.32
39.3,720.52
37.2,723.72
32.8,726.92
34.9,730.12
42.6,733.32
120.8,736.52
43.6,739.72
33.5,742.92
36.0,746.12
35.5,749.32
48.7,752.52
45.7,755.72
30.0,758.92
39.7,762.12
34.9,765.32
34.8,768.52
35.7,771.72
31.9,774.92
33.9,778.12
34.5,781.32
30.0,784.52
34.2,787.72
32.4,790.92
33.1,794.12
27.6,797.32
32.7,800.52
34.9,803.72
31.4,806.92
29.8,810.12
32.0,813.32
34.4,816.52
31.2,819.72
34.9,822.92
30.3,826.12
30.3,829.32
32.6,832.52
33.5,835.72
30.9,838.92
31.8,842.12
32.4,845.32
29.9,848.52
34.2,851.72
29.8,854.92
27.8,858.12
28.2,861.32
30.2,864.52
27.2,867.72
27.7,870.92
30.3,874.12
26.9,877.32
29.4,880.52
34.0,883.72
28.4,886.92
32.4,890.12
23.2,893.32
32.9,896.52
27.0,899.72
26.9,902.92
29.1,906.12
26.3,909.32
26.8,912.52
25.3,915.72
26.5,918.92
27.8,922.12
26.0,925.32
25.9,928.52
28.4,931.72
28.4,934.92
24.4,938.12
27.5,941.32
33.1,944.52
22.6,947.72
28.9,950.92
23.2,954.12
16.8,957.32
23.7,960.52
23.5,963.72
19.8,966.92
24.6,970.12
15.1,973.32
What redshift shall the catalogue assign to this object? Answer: 0.12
